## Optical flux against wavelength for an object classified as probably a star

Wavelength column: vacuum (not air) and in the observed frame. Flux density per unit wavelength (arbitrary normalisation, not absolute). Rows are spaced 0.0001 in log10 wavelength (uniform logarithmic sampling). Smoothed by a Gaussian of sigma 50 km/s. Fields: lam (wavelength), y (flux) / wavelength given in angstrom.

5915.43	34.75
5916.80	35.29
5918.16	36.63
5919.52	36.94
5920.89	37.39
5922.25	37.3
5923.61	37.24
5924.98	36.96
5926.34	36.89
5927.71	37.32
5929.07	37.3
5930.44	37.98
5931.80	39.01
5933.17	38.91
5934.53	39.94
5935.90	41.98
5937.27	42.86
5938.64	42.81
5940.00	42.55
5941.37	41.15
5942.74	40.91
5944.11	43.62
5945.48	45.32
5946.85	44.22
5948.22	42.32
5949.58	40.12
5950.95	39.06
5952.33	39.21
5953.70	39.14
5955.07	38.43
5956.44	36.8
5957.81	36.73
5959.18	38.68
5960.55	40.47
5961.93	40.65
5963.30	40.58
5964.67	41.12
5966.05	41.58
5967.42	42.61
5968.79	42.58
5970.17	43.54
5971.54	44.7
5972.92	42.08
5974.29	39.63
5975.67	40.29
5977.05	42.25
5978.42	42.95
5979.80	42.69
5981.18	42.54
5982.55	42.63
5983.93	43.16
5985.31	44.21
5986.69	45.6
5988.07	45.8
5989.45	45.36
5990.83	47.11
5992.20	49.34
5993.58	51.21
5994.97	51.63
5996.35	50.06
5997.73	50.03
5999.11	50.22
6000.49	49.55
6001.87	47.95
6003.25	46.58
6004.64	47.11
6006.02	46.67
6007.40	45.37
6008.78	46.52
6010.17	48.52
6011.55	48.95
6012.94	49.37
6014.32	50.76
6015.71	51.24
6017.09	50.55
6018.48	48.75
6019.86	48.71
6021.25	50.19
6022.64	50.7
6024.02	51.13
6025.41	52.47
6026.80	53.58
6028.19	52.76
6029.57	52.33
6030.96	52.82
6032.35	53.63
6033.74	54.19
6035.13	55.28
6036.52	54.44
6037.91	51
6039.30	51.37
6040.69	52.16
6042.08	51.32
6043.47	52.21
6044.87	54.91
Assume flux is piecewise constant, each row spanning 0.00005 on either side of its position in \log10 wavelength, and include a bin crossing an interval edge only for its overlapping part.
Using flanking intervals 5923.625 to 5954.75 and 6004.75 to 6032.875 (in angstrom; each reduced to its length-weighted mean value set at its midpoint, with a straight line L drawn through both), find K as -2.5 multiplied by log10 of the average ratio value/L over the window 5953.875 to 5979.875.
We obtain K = 0.07 mag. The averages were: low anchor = 40.3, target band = 40.9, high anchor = 50.2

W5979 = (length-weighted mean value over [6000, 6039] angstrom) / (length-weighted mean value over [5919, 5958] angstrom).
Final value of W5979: 1.3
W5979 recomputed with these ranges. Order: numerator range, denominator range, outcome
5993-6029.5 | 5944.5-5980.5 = 1.21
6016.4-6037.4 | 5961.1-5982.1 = 1.24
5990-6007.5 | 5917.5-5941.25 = 1.25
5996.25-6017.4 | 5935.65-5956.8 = 1.18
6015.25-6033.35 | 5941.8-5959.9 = 1.28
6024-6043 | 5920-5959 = 1.33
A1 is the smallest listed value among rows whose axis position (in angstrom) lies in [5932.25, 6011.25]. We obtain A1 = 36.73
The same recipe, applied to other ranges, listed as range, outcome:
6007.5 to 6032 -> 46.52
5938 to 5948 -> 40.91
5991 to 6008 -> 45.37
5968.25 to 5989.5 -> 39.63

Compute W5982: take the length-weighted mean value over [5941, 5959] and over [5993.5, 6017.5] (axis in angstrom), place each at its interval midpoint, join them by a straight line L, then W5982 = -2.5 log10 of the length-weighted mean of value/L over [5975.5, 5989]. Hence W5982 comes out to 0.05 mag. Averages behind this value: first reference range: 40.5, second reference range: 48.9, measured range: 43.3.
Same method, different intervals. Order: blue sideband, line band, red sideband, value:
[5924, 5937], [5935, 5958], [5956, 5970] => -0.04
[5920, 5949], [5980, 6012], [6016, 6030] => 0.01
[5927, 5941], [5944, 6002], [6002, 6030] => 0.03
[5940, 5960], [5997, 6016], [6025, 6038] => 0.02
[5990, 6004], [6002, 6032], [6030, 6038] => 0.04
